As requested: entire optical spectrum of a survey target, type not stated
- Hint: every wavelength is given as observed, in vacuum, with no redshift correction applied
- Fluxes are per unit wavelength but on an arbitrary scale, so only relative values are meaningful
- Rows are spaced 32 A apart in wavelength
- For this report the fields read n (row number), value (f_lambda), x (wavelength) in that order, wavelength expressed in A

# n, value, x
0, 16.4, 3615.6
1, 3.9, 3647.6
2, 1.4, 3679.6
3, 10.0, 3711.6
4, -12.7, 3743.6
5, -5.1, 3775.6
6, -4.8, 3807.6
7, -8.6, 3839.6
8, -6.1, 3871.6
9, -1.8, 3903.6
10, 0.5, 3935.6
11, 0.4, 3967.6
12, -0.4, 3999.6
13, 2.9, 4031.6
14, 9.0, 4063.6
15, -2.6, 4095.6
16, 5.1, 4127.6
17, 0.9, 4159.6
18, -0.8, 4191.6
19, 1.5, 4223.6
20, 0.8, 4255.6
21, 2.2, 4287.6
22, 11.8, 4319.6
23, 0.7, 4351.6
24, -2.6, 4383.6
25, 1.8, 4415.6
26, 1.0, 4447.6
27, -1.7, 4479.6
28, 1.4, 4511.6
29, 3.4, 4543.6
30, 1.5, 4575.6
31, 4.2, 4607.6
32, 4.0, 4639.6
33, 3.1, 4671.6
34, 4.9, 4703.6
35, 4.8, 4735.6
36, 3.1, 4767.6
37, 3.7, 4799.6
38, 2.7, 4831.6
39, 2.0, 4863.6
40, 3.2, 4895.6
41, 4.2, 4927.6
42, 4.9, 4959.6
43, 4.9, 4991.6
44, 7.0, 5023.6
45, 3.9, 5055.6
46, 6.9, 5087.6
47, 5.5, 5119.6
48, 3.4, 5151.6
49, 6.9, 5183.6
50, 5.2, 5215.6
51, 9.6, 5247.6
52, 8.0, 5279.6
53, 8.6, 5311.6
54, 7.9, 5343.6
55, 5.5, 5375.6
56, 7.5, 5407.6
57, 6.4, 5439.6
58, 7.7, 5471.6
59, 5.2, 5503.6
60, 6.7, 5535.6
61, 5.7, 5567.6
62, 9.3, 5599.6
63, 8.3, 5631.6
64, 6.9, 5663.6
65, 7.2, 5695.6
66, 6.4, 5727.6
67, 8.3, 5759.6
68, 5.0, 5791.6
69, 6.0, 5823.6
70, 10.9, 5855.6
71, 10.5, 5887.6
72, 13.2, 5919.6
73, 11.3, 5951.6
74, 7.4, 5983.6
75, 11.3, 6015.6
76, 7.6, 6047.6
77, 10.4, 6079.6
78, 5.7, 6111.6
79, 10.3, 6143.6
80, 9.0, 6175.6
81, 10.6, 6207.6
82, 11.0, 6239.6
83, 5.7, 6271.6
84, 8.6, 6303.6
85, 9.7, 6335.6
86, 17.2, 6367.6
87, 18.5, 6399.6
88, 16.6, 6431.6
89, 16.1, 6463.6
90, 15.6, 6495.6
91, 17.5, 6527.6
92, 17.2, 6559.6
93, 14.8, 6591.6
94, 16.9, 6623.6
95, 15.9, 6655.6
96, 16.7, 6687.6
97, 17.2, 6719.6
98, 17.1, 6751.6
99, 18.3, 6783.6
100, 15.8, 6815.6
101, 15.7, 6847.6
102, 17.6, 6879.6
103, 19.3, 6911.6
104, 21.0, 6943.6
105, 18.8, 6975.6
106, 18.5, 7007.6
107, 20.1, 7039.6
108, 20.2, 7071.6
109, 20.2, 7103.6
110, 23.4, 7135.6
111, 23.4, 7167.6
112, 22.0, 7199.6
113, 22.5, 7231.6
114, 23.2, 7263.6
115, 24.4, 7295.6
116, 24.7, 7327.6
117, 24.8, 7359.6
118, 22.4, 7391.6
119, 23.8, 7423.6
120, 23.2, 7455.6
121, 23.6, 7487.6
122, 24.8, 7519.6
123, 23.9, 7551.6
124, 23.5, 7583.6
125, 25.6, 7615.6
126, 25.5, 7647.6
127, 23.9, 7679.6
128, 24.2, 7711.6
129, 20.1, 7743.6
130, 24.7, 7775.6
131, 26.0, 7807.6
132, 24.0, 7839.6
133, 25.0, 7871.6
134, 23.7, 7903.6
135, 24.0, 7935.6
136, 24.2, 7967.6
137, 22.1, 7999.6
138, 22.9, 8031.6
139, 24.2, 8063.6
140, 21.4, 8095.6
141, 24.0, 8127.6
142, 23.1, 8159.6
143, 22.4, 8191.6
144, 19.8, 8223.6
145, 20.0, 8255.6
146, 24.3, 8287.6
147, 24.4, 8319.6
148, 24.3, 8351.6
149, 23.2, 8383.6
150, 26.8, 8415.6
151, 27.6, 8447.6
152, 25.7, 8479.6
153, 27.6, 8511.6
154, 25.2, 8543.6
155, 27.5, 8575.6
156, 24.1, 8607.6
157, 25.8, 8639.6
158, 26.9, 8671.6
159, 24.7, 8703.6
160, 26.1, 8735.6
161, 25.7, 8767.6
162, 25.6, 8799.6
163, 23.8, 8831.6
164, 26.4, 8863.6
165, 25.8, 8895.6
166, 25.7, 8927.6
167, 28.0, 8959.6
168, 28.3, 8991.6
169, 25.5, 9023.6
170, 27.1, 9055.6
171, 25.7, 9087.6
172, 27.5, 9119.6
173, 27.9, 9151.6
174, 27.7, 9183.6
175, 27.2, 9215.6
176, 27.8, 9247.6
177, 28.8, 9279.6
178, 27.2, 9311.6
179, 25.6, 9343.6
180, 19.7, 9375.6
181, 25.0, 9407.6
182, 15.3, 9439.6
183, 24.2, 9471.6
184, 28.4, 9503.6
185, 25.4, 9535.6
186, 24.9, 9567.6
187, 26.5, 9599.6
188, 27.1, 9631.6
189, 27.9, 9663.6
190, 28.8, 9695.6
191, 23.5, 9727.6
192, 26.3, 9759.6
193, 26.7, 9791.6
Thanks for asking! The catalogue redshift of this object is 0.59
